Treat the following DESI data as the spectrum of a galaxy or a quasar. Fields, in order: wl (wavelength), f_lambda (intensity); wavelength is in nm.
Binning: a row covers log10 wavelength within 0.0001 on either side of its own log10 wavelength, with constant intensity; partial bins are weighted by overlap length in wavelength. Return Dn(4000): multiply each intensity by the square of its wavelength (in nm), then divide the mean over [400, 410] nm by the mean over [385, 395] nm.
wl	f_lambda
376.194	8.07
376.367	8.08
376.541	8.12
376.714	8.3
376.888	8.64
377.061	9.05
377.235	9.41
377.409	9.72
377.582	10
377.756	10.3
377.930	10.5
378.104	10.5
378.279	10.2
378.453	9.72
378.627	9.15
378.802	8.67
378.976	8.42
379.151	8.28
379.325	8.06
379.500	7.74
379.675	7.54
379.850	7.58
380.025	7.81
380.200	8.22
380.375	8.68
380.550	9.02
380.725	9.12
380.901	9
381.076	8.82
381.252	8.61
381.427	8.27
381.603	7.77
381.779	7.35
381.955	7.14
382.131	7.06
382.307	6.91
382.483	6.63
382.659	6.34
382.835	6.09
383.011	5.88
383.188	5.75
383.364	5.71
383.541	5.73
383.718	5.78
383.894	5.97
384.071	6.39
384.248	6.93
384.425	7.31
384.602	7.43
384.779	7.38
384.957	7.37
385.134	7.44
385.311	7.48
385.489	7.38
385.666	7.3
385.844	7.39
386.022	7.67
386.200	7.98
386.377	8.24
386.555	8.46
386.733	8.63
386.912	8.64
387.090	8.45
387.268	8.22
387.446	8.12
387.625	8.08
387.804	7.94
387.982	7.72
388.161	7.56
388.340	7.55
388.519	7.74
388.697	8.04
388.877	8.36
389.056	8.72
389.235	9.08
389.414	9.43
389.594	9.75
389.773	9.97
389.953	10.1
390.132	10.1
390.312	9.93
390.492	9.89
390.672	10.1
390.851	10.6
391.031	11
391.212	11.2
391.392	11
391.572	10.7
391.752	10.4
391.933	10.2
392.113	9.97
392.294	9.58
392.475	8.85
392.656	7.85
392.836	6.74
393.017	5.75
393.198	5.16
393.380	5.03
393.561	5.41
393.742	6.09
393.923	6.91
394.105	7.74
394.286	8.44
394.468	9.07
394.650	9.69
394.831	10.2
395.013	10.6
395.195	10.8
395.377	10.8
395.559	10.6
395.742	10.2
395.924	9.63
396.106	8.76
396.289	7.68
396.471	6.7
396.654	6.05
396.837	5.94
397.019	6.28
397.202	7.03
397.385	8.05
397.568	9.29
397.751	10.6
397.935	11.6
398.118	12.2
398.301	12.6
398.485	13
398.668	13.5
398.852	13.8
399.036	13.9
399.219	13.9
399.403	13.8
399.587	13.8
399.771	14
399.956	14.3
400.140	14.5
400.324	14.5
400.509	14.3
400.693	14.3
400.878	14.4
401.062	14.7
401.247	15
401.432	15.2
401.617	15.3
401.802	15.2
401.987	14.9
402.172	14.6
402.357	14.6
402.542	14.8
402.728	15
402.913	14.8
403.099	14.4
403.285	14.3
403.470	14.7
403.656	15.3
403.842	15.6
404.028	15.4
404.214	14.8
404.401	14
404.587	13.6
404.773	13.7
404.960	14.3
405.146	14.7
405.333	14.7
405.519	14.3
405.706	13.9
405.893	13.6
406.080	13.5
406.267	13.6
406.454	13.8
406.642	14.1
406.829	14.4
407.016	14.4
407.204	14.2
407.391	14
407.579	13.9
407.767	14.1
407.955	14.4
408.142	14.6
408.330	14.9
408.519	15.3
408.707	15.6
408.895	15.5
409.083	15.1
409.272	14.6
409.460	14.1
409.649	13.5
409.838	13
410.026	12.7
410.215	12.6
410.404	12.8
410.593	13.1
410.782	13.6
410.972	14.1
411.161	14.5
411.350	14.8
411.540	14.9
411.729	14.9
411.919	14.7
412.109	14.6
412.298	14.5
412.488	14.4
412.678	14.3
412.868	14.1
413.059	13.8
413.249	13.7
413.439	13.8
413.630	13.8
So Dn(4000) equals 1.8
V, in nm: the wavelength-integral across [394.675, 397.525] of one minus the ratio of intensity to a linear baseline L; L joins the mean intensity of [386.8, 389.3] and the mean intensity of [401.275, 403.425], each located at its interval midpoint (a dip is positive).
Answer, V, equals 0.766 nm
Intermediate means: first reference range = 8.15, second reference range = 14.8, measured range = 8.66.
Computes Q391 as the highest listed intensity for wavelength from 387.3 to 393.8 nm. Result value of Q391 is 11.2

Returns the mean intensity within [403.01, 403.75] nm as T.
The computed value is 14.7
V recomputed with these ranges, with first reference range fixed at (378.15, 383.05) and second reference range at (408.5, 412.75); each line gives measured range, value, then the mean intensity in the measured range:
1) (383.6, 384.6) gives 0.254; 6.54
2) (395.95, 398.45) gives 0.583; 8.8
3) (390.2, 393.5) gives 0.395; 9.08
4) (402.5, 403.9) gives -0.239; 14.8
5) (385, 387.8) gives 0.389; 7.96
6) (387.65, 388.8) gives 0.218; 7.78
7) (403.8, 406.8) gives -0.251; 14.2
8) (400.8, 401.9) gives -0.239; 15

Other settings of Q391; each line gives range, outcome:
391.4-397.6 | 10.8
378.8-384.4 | 9.12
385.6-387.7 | 8.64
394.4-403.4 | 15.3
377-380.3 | 10.5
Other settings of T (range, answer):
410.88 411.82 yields 14.7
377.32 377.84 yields 10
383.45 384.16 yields 5.97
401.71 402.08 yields 15.1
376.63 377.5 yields 9.04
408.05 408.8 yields 15.1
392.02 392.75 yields 9.06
